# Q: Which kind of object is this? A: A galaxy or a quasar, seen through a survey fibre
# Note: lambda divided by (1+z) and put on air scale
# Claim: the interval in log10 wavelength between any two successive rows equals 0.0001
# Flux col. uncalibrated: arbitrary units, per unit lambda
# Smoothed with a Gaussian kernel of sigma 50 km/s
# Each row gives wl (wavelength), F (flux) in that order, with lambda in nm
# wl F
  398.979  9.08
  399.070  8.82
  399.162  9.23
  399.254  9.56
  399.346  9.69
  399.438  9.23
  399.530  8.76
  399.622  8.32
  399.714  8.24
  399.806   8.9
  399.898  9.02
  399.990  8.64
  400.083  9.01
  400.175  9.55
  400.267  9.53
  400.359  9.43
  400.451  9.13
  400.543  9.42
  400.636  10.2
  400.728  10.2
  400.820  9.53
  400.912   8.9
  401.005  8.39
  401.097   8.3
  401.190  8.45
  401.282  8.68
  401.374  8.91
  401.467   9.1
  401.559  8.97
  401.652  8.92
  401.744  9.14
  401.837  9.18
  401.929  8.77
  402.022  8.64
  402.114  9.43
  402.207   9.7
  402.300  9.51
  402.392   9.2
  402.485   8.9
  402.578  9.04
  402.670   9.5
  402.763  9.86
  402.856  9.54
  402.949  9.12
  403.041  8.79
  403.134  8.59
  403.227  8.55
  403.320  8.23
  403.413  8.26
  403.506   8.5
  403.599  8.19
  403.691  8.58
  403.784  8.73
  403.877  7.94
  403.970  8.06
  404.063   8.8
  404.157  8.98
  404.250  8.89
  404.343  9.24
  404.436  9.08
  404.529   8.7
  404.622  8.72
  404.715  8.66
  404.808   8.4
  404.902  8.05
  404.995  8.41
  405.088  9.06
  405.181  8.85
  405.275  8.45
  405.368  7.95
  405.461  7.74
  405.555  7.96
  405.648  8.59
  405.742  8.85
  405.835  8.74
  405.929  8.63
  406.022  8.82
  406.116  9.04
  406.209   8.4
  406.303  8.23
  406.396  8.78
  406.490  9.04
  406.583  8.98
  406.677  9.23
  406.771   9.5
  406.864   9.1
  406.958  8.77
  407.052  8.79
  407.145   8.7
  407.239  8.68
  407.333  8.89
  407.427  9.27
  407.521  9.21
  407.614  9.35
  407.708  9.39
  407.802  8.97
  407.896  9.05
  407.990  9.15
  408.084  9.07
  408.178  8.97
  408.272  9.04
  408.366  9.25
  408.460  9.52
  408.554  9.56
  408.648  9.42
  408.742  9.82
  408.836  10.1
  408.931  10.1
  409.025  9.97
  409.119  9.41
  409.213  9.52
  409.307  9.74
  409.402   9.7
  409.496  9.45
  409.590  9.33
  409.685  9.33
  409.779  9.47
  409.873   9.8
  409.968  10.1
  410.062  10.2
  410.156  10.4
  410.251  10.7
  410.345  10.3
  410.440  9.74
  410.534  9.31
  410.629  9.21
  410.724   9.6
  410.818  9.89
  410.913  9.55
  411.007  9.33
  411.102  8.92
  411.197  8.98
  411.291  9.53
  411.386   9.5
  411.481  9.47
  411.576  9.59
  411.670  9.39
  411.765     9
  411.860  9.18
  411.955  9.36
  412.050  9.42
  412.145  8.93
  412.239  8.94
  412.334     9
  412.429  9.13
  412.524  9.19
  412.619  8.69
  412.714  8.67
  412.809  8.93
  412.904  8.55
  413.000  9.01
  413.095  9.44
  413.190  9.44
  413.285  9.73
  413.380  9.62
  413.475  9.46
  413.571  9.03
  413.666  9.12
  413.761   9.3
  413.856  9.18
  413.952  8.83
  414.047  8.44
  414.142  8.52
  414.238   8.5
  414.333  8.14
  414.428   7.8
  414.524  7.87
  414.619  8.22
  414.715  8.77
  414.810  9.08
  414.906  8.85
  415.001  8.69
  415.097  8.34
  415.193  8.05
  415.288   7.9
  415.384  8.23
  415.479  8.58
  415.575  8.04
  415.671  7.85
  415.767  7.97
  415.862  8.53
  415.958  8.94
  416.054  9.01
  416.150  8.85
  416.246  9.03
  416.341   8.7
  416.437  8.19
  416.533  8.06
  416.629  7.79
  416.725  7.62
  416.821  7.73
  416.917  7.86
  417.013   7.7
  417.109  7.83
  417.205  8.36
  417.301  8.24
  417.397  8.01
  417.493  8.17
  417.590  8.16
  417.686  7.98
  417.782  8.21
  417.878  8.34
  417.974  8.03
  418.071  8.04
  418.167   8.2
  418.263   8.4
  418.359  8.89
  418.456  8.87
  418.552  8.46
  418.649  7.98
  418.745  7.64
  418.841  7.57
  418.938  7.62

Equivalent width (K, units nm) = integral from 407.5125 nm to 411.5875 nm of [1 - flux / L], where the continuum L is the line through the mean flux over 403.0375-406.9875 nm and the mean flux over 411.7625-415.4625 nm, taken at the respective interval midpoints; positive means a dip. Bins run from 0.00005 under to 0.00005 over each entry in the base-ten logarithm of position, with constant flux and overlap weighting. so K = -0.38 nm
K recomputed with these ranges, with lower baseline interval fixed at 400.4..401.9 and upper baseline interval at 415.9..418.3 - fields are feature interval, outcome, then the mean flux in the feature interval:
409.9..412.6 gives -0.30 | 9.49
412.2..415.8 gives -0.14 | 8.71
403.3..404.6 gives 0.05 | 8.6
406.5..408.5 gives -0.08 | 9.09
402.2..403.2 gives -0.02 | 9.22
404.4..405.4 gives 0.03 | 8.58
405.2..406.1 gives 0.04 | 8.44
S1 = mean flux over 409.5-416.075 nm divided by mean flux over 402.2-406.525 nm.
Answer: 1.0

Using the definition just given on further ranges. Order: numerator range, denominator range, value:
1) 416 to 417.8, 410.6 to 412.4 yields 0.88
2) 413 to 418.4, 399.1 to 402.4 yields 0.93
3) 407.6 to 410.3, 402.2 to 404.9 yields 1.09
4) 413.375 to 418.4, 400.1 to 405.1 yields 0.94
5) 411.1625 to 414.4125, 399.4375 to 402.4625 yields 1.00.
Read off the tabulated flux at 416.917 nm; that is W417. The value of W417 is 7.86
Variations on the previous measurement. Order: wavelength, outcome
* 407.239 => 8.68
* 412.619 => 8.69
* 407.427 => 9.27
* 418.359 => 8.89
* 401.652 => 8.92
